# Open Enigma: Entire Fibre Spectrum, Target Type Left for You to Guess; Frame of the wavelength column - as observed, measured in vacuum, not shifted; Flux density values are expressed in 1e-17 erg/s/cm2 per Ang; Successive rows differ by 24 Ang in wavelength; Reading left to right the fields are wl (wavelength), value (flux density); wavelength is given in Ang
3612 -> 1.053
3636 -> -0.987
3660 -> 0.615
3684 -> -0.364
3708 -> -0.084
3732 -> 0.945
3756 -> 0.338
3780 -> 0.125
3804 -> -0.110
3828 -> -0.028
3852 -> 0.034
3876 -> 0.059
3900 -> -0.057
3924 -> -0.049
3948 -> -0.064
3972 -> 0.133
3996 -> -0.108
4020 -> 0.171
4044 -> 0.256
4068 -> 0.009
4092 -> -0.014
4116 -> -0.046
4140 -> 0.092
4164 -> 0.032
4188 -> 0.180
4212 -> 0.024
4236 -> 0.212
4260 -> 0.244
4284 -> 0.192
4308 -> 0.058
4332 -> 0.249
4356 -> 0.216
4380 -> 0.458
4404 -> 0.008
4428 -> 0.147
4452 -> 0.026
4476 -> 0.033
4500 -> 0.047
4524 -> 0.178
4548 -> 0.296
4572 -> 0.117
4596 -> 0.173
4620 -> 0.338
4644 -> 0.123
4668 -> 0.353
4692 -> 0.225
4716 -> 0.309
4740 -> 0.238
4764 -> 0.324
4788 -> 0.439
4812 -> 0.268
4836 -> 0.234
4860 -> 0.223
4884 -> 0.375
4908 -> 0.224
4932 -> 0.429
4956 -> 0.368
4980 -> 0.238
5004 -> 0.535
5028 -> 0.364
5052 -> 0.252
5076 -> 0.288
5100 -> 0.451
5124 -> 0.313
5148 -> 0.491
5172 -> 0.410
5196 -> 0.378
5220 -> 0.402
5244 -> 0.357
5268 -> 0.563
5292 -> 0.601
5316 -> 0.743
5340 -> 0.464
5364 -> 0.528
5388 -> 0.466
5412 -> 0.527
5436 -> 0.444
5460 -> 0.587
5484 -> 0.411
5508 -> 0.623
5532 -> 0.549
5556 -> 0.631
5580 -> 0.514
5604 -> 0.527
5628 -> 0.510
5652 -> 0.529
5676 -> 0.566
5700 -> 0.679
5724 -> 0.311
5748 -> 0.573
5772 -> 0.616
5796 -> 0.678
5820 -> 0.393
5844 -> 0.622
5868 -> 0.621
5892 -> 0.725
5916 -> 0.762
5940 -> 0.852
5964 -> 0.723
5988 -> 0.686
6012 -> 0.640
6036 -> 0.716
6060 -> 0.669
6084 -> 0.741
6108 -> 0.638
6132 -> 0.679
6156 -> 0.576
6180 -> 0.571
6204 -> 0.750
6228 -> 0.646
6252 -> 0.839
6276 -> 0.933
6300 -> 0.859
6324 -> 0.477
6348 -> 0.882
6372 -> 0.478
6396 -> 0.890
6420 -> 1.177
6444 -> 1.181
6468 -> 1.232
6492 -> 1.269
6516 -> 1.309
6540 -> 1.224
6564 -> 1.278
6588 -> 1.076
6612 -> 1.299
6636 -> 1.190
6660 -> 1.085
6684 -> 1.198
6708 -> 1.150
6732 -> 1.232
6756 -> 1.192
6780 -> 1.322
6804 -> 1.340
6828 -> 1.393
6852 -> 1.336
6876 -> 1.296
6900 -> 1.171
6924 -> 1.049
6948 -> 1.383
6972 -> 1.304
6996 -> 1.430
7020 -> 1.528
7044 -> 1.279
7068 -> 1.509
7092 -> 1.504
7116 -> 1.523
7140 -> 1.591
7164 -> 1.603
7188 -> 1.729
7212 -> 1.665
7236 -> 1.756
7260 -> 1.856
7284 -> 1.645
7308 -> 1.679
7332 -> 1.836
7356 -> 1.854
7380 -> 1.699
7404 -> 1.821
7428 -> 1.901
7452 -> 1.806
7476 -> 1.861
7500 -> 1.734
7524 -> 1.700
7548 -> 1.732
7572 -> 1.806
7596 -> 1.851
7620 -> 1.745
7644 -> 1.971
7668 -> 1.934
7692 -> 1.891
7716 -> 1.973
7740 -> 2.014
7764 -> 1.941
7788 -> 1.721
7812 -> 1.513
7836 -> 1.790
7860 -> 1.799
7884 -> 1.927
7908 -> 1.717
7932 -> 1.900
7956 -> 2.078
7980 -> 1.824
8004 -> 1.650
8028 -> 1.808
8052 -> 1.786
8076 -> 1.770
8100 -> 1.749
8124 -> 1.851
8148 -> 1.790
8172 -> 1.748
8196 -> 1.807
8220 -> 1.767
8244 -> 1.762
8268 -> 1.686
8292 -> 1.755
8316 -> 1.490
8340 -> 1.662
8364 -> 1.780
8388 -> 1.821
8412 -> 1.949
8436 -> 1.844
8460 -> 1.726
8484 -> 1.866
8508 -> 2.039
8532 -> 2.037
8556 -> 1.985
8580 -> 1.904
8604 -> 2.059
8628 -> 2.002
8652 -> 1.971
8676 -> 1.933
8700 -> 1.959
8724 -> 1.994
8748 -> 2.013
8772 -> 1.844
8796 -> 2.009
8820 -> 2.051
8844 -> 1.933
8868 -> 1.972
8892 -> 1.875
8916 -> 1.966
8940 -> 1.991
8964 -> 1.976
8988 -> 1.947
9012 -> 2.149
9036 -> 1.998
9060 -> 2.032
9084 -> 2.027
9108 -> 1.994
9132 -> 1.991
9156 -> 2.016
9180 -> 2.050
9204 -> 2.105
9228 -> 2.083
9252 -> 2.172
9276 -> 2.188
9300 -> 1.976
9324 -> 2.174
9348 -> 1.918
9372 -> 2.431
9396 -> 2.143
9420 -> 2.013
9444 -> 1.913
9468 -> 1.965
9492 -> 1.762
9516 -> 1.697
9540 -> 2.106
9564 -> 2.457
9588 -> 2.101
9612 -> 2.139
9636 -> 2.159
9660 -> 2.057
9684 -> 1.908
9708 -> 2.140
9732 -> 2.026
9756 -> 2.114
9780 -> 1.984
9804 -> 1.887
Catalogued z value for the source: 0.607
